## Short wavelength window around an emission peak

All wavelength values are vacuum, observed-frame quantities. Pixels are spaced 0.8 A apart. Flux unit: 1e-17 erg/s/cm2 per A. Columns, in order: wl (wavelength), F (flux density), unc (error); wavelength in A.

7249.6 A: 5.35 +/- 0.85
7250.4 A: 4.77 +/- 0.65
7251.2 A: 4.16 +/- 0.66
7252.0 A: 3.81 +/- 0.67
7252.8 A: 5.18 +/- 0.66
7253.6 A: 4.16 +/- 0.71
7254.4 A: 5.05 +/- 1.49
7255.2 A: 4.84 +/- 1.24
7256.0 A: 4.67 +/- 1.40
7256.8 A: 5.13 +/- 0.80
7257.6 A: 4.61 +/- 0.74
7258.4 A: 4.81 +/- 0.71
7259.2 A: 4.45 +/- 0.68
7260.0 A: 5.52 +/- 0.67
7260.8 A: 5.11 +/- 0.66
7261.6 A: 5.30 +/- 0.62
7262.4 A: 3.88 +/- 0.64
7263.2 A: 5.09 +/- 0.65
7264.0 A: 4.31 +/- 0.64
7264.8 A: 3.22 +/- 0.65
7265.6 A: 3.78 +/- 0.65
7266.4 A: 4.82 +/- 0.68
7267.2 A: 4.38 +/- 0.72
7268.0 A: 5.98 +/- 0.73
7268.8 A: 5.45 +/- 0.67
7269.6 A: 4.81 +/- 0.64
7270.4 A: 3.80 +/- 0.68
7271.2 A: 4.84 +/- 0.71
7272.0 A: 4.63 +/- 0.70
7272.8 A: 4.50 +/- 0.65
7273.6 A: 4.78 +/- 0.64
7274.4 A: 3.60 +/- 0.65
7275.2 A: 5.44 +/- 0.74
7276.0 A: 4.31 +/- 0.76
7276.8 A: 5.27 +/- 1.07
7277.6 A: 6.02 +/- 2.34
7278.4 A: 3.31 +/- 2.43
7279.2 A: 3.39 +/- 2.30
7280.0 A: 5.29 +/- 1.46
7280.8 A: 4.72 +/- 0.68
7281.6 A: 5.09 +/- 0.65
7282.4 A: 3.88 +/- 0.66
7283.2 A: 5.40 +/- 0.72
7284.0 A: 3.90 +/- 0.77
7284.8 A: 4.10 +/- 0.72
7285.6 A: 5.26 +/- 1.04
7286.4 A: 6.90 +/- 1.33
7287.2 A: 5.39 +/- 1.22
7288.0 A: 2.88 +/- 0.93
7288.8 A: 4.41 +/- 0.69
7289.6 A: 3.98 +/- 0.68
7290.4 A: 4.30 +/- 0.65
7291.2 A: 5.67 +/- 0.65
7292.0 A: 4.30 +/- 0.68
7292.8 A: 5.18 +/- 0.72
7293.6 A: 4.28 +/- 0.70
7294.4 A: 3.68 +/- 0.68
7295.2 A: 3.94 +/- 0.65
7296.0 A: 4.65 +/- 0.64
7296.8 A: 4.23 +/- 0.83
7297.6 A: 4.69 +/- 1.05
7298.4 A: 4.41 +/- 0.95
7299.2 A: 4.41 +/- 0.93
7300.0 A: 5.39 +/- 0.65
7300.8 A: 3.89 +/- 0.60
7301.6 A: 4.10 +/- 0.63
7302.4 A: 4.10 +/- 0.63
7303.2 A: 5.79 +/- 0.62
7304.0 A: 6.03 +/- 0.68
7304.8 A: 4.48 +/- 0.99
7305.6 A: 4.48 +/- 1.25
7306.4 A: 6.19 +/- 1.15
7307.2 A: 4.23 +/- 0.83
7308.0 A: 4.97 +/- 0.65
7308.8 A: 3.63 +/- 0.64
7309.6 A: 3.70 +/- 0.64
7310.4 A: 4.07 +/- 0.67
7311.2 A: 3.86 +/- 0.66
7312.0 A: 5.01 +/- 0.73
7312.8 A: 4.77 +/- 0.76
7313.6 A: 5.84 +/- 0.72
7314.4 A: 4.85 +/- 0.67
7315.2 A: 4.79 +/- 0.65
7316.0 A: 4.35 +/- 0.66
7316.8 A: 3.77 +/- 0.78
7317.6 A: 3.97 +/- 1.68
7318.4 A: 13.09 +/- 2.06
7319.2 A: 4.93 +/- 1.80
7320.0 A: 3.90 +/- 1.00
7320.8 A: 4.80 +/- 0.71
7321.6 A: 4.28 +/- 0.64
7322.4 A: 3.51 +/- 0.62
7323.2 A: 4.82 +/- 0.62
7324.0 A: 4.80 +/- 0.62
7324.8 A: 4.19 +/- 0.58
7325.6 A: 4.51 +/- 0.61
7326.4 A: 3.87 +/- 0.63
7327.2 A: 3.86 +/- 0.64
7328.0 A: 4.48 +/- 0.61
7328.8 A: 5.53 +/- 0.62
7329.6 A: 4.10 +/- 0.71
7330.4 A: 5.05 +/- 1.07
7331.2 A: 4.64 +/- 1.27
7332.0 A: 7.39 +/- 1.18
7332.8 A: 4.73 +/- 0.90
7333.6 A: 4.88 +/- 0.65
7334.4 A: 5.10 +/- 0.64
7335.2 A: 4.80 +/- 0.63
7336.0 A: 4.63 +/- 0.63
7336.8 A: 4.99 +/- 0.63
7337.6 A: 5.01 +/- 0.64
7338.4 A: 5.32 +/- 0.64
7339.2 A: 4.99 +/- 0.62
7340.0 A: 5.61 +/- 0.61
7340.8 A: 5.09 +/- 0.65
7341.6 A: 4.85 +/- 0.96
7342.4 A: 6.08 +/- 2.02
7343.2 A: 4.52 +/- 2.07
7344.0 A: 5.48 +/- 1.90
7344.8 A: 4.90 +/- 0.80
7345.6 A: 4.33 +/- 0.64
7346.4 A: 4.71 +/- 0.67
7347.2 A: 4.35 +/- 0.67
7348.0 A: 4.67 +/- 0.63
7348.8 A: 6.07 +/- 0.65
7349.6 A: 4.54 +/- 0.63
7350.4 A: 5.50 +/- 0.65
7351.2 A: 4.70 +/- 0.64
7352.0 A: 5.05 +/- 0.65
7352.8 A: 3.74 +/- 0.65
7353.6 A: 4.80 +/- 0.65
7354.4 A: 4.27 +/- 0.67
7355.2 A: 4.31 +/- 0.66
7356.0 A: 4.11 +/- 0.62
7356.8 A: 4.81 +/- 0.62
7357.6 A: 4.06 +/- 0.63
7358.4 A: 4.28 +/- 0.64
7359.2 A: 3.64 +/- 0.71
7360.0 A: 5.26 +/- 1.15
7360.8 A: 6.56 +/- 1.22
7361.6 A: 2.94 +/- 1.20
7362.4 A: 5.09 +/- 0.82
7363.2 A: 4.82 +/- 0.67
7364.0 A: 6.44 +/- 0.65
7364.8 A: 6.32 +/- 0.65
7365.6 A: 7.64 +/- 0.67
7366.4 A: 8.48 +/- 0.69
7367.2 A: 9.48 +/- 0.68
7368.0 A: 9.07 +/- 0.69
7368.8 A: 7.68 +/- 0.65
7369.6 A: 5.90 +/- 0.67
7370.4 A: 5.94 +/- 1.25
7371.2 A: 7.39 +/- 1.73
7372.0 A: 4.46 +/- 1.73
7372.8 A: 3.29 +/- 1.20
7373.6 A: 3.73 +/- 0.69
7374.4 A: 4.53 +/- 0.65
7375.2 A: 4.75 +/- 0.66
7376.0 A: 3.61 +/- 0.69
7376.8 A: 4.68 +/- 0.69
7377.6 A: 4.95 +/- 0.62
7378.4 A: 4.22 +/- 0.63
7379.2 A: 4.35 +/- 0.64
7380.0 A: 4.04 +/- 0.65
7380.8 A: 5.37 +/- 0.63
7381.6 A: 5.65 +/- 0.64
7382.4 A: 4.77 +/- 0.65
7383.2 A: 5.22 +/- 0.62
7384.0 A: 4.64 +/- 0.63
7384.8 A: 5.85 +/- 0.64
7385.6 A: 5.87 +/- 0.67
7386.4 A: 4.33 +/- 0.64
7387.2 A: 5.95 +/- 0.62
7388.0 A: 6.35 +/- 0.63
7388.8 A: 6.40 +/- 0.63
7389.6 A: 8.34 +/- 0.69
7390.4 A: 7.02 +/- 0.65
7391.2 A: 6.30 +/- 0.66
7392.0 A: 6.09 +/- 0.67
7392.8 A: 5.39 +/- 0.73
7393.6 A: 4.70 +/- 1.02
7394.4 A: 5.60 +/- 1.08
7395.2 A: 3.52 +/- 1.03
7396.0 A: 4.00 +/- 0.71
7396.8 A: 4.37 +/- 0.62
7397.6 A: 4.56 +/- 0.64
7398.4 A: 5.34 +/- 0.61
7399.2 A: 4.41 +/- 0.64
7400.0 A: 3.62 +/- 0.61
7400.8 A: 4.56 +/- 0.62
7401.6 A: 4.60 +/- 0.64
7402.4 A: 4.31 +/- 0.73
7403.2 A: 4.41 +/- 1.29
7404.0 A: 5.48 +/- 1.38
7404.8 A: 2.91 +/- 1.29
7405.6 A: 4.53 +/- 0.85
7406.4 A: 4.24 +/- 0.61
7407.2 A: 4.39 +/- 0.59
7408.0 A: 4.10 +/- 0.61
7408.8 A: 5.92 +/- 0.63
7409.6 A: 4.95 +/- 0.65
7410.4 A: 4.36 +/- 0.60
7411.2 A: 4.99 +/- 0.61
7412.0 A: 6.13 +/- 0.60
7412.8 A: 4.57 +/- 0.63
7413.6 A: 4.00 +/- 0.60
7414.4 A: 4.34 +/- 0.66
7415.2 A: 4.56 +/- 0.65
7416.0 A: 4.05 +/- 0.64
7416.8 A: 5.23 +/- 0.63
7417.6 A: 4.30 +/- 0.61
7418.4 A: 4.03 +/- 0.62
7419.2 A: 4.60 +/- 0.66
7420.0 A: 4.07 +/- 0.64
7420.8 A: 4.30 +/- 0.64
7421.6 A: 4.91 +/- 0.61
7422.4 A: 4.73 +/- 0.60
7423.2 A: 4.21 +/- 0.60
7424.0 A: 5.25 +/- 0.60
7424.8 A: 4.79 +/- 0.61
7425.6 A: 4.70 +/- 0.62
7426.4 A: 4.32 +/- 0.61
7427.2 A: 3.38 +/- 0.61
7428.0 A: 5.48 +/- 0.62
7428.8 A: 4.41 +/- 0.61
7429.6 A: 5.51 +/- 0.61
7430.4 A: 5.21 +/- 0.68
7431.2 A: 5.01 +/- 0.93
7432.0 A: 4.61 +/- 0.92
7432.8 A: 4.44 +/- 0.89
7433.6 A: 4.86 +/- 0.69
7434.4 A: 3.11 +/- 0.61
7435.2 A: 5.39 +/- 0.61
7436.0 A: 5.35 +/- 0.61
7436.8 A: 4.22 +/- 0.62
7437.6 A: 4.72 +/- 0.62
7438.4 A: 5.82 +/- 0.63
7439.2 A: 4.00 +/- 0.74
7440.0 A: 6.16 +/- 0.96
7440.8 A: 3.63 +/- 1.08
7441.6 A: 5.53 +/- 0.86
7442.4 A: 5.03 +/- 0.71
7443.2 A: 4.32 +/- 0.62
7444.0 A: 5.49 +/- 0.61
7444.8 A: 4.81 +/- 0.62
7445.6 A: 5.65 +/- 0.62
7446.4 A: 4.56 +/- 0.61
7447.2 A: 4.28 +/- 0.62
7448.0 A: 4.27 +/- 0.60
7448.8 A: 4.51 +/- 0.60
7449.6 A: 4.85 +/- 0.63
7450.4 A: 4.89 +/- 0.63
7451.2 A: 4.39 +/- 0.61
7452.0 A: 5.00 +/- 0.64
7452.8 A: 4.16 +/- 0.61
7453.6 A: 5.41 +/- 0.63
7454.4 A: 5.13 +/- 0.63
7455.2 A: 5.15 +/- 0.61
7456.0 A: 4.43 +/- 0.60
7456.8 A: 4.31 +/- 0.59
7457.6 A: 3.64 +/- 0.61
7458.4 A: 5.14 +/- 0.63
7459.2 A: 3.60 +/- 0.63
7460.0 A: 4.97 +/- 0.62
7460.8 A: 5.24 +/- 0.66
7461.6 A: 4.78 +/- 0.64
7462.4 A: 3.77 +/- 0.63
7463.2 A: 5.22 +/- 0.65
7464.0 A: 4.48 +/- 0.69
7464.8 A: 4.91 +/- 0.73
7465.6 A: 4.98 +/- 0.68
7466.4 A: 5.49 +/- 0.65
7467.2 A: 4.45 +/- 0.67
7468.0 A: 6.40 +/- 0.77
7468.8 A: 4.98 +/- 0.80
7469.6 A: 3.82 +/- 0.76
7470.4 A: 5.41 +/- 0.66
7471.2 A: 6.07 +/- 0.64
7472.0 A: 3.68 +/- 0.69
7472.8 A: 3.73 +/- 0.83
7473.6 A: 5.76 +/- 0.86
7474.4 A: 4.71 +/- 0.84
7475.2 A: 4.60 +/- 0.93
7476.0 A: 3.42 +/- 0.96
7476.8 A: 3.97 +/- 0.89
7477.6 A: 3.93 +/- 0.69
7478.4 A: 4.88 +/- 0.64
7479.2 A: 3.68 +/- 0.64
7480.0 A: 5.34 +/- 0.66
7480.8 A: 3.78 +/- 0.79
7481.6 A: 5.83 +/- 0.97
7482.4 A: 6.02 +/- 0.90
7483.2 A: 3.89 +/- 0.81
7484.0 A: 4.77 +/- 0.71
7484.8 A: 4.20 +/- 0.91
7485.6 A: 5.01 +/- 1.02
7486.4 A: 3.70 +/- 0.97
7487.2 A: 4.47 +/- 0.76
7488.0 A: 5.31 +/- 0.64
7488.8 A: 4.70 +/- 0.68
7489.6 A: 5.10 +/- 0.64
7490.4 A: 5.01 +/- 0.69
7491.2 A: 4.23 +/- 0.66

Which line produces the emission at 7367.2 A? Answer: H-alpha 6563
